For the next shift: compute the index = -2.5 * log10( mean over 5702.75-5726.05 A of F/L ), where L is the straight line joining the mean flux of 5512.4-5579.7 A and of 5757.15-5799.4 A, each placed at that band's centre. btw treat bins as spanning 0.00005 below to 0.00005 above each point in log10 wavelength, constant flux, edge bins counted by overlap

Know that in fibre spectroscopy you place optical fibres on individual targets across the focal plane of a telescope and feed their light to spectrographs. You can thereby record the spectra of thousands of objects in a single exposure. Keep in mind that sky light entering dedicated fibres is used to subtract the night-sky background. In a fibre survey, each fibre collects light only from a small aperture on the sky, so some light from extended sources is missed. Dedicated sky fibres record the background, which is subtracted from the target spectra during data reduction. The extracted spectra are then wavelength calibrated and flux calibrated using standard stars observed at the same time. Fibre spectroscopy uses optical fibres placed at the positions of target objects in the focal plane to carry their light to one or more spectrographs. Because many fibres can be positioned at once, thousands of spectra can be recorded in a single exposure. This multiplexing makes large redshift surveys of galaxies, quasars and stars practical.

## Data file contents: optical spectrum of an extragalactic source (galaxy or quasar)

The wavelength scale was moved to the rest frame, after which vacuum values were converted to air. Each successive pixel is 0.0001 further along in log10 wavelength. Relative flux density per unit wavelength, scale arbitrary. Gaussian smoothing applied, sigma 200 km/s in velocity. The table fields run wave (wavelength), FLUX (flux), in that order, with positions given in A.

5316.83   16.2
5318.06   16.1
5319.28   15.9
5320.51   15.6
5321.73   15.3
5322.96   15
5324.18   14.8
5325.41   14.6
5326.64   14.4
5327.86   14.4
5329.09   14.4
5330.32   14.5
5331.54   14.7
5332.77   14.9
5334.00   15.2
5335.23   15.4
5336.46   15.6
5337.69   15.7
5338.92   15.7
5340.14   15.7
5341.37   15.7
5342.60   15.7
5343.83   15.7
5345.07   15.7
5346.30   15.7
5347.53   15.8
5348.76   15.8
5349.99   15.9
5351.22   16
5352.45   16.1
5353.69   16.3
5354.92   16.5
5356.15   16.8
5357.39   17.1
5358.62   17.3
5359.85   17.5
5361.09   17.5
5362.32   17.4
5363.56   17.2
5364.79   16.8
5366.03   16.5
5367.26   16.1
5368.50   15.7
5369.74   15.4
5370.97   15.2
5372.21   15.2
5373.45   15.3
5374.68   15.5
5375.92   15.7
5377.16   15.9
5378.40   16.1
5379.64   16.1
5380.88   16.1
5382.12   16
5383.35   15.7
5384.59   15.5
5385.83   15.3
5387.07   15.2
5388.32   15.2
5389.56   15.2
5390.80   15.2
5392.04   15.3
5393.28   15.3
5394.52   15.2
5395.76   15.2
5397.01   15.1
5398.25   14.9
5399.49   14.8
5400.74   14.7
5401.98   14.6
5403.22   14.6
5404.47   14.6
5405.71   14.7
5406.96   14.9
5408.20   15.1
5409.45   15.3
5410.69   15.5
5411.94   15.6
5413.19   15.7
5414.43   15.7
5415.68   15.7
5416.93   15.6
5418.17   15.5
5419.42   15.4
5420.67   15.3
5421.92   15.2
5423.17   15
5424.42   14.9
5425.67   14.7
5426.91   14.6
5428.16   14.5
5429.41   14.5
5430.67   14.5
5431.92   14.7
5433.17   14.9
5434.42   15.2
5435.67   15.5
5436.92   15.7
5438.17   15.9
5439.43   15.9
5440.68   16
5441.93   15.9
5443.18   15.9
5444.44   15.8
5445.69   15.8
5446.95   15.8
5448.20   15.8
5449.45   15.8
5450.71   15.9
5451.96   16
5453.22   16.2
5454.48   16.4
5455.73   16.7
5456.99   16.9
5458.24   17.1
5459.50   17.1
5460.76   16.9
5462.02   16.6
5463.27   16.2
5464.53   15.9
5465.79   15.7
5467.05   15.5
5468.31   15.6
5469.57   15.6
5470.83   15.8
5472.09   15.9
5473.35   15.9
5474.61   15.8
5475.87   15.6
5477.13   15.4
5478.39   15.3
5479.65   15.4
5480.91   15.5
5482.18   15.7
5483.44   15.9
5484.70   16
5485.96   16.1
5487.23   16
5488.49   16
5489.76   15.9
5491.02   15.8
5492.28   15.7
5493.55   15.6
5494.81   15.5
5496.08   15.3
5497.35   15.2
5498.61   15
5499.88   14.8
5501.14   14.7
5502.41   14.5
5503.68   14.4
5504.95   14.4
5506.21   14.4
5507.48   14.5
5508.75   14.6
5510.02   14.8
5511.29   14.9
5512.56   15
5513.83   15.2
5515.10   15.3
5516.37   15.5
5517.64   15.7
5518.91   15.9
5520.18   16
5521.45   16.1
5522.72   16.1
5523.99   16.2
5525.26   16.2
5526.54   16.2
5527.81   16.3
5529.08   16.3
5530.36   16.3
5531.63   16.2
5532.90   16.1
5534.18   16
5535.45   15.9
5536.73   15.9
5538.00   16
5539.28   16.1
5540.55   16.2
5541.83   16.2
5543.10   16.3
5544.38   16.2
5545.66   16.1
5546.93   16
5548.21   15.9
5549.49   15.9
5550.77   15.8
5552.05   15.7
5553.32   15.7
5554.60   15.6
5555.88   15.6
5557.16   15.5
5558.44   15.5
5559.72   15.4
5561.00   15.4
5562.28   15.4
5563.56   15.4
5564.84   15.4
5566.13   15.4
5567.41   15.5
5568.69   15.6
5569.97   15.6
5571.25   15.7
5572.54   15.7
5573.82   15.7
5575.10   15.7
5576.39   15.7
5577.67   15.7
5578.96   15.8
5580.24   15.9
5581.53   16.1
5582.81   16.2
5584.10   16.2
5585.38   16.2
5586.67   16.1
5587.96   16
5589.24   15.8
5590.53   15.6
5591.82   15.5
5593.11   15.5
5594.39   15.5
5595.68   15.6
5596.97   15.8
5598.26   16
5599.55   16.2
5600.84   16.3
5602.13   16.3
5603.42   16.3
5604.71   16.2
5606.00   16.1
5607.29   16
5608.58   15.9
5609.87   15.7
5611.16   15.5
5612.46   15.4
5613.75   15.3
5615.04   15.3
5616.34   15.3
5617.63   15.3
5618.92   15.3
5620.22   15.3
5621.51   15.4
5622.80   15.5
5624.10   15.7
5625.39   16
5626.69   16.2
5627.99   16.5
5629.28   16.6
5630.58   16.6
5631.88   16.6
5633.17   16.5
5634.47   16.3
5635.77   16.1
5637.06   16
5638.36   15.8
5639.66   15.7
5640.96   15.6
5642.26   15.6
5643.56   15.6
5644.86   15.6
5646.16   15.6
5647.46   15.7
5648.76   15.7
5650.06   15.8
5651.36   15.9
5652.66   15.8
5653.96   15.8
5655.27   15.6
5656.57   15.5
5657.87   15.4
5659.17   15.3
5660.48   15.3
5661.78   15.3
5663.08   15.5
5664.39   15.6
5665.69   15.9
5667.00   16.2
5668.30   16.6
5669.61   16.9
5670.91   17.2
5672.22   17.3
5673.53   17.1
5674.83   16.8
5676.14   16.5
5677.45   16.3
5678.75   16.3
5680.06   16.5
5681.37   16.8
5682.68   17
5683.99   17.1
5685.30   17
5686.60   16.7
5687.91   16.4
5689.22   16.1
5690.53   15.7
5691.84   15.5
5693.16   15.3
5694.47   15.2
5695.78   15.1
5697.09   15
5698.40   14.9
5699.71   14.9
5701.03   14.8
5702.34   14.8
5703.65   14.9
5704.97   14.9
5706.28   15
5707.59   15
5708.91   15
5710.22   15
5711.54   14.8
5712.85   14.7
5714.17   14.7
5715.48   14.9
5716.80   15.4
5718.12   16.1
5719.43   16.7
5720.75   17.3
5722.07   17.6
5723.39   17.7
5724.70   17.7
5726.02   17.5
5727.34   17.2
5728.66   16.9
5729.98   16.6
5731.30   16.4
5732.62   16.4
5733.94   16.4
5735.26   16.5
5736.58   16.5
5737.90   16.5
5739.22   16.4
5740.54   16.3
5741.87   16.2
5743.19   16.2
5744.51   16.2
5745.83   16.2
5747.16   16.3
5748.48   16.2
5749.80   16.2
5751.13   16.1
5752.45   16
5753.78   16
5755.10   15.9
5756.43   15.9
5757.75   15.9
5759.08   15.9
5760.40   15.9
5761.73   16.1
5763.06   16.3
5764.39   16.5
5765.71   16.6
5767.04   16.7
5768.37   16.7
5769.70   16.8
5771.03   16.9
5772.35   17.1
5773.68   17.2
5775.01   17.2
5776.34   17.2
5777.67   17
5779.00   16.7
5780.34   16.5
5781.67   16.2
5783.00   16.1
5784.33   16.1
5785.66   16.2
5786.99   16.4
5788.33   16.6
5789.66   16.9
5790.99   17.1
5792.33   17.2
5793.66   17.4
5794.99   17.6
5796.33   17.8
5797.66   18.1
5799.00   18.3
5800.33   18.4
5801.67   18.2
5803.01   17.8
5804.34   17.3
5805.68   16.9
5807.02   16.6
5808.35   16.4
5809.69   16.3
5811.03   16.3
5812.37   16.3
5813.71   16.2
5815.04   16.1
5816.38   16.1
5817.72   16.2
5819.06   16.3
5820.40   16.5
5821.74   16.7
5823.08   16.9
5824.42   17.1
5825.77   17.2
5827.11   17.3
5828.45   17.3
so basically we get 0.05 mag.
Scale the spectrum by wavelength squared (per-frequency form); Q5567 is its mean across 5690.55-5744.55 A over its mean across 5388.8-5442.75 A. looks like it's 1.17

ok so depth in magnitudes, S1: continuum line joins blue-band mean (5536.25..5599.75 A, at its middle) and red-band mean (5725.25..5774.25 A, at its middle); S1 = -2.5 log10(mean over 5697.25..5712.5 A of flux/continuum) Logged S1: 0.09 mag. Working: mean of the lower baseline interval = 15.8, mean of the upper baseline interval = 16.4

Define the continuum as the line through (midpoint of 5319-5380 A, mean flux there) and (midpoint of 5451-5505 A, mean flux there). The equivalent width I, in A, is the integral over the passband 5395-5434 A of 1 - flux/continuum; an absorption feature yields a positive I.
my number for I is 1.8 A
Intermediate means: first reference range 15.8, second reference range 15.8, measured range 15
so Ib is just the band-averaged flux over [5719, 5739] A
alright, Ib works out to 16.9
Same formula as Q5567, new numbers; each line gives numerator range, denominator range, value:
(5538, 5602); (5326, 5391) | 1.08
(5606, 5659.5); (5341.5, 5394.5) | 1.09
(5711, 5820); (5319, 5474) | 1.21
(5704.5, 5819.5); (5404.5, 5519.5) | 1.18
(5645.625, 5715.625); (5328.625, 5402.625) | 1.12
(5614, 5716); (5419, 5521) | 1.09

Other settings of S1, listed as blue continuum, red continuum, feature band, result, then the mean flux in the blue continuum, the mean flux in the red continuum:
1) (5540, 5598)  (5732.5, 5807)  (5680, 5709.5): 0.05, 15.8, 16.7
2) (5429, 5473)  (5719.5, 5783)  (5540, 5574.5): 0.03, 15.9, 16.6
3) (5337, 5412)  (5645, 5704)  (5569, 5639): 0.00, 15.7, 15.9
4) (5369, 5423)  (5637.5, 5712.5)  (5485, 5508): 0.02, 15.3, 15.8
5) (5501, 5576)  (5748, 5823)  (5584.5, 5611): 0.00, 15.6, 16.7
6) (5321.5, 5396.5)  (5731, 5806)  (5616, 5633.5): 0.03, 15.7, 16.7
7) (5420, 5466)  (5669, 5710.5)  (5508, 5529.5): 0.01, 15.7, 15.9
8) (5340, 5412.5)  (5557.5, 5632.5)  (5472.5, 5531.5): 0.02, 15.7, 15.8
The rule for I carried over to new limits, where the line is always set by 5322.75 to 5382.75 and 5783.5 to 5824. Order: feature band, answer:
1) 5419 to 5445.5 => 1.25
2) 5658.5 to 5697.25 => 0.94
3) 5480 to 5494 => 0.27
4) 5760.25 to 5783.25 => 0.21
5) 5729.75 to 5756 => 0.77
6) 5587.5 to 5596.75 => 0.42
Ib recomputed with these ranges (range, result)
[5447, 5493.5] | 16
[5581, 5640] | 15.9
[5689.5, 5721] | 15.2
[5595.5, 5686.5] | 16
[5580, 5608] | 16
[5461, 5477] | 15.9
